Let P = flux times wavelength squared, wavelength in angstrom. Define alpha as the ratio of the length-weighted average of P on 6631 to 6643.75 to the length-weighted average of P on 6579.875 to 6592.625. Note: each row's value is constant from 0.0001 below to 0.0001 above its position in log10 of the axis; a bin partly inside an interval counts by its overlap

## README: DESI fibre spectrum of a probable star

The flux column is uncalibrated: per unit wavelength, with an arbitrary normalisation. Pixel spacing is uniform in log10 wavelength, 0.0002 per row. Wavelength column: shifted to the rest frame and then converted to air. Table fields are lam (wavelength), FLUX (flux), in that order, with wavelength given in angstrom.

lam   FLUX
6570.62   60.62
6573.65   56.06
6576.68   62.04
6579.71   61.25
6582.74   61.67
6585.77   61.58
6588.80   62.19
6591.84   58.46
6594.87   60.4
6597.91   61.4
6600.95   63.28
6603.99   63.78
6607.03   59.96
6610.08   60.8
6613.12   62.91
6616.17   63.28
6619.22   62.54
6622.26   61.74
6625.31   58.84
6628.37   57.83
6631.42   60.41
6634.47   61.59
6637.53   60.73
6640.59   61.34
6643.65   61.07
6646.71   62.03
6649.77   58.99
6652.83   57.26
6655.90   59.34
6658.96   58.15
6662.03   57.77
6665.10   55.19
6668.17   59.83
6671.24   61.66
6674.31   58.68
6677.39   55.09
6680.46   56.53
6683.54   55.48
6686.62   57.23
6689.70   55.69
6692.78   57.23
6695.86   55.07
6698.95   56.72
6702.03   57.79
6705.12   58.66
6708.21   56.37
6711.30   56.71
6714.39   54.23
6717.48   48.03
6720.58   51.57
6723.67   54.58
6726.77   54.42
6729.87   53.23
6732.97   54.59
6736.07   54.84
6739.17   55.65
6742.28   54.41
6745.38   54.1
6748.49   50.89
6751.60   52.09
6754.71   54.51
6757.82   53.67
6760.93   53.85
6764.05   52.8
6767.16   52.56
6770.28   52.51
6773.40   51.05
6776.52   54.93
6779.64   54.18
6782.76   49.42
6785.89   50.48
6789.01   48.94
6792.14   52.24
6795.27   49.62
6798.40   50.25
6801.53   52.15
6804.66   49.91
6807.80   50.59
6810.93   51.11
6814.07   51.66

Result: 1.0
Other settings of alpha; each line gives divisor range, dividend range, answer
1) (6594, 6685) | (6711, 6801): 0.91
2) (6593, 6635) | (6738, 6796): 0.90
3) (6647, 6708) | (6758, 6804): 0.93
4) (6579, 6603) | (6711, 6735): 0.90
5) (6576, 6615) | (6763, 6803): 0.89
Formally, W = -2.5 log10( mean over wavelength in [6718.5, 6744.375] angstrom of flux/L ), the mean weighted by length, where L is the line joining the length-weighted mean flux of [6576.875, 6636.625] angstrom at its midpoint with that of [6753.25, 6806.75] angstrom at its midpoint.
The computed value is 0.01 mag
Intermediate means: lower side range 61.3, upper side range 51.9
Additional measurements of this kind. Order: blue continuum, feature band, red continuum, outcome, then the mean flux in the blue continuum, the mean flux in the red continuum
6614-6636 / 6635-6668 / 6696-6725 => 0.00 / 60.9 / 55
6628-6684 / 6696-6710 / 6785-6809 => -0.02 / 59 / 50.5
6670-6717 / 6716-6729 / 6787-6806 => 0.05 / 56.6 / 50.5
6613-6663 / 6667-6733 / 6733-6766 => 0.01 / 60.3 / 53.7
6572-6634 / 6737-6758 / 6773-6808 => 0.00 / 61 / 51.2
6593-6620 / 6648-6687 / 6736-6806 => 0.01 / 62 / 52.3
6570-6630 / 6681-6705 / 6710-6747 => -0.01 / 61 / 53.8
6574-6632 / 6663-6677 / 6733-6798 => -0.02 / 61.2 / 52.6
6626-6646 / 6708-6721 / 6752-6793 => 0.05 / 60.5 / 52.4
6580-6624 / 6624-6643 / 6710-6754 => -0.01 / 61.7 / 53.5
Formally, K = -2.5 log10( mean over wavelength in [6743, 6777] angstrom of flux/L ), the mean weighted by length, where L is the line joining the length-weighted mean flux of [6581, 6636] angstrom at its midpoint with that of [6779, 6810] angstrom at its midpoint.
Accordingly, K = -0.01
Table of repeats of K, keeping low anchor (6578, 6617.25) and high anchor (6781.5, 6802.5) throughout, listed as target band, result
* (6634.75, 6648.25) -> -0.040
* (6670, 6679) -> -0.022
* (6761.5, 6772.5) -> -0.016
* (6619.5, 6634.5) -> -0.005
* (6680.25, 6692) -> 0.005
